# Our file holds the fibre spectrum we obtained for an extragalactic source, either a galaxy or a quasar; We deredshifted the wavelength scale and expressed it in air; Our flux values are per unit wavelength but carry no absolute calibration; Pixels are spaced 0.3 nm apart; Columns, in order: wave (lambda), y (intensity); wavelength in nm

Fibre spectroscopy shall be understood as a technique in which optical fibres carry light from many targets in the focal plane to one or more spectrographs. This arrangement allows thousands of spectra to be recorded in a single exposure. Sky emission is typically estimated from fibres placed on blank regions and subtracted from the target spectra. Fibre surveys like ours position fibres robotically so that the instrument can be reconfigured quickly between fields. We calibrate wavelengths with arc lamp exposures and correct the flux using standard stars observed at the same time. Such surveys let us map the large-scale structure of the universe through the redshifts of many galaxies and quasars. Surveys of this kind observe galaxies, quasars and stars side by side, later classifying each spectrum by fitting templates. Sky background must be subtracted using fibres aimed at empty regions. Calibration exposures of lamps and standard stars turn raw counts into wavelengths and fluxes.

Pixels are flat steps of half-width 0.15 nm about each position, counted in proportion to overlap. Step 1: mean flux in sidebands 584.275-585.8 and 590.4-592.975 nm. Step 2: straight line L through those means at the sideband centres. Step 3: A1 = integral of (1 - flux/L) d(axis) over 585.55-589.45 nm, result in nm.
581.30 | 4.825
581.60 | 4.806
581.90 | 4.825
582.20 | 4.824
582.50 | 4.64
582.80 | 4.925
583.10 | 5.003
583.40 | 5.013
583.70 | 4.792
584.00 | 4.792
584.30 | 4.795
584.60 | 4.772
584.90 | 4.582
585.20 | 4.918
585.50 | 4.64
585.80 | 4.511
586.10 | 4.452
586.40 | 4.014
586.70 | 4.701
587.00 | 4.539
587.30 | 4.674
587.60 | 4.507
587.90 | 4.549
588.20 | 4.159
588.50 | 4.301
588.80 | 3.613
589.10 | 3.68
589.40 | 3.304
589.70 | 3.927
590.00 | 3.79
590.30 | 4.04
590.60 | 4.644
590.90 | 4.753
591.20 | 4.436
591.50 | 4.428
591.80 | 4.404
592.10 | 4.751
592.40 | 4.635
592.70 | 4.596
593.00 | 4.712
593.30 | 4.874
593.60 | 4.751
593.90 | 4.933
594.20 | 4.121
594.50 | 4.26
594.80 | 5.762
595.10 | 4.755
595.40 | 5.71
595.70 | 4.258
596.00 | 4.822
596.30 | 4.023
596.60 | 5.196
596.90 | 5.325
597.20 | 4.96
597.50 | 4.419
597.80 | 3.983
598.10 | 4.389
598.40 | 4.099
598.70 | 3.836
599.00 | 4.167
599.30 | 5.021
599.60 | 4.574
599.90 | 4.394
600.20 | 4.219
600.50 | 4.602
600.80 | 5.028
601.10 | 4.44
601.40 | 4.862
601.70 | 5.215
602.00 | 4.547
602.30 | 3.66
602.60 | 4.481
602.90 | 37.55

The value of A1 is 0.33 nm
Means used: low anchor 4.71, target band 4.27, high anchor 4.58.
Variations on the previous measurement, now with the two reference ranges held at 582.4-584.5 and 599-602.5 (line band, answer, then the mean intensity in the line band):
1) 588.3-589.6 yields 0.28 nm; 3.75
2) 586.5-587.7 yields 0.05 nm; 4.58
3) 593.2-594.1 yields -0.02 nm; 4.81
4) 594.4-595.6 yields -0.12 nm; 5.12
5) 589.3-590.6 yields 0.24 nm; 3.88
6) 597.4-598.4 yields 0.08 nm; 4.23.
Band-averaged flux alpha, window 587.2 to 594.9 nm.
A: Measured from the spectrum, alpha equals 4.4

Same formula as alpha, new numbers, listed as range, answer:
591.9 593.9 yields 4.73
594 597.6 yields 4.81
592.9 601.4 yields 4.63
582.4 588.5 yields 4.64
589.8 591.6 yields 4.33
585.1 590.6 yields 4.24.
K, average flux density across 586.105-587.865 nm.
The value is 4.49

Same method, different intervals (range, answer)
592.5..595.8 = 4.8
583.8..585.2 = 4.76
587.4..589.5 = 4.05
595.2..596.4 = 4.73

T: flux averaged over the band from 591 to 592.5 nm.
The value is 4.53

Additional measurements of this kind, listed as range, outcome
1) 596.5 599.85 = 4.53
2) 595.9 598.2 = 4.64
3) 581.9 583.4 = 4.86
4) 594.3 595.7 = 4.99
